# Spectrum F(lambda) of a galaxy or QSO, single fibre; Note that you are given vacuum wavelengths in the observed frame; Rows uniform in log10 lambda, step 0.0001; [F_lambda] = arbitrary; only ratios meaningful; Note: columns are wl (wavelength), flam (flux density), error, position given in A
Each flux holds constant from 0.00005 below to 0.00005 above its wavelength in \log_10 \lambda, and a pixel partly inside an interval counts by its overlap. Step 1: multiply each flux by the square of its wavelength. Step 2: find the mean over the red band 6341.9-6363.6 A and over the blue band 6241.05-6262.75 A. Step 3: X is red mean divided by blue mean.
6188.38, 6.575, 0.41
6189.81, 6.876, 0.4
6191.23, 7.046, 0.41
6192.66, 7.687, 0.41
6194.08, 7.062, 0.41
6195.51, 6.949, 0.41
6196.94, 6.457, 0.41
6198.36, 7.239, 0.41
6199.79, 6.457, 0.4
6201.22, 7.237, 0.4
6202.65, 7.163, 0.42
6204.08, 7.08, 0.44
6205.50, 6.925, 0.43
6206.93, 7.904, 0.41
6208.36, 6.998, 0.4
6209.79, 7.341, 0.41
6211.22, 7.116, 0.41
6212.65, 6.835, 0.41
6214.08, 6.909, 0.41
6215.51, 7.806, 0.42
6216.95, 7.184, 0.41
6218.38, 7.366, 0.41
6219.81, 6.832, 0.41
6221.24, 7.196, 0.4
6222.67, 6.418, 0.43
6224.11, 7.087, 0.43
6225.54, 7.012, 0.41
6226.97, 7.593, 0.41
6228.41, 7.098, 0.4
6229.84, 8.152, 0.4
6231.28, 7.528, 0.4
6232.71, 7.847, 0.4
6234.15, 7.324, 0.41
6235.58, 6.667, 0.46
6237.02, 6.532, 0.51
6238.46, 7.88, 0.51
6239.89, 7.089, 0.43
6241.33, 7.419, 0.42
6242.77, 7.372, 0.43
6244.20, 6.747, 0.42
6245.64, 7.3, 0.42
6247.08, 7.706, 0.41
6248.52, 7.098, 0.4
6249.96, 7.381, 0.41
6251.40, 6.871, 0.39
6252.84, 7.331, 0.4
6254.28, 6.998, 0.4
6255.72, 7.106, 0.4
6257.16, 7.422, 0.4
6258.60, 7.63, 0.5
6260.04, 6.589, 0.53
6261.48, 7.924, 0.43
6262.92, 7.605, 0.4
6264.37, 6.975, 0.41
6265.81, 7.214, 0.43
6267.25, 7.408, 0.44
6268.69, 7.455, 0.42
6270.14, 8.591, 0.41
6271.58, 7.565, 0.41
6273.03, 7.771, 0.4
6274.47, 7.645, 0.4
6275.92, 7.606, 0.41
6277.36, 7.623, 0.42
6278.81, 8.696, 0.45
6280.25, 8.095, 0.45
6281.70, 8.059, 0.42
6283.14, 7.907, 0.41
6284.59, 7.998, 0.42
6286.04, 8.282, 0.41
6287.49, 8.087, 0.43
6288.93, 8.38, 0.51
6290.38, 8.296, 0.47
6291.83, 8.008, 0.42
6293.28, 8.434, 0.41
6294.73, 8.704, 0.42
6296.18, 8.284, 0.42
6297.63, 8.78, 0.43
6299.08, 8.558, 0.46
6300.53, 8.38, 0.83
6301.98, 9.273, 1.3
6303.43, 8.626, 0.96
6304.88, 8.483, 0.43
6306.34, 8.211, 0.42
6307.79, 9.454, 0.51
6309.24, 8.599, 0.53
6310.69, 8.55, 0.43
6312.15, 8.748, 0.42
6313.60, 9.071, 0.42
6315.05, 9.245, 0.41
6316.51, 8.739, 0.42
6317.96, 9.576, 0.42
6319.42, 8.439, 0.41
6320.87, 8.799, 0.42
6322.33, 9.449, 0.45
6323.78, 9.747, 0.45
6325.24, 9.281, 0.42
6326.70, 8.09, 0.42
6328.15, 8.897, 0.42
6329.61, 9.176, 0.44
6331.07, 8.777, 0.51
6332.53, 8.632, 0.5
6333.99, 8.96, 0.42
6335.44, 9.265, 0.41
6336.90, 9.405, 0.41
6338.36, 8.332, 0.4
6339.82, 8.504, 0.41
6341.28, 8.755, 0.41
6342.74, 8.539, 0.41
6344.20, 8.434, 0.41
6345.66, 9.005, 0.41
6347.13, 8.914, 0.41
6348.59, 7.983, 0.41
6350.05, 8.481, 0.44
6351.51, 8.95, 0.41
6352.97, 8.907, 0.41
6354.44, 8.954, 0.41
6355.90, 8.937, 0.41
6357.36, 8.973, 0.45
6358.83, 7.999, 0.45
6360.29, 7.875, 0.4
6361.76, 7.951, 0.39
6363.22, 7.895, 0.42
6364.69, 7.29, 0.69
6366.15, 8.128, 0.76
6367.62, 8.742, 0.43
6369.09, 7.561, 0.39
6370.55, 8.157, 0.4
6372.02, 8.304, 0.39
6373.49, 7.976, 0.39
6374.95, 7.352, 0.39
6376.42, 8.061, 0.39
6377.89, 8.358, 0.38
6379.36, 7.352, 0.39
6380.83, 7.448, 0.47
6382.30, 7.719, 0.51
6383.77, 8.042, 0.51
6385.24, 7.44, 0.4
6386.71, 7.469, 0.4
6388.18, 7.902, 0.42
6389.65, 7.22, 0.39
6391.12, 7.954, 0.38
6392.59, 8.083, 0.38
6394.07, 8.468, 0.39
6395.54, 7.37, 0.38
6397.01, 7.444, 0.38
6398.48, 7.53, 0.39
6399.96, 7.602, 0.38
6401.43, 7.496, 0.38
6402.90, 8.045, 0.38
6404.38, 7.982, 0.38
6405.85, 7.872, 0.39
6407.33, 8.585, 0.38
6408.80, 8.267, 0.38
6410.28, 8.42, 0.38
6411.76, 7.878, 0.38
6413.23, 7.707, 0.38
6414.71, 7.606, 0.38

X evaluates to 1.21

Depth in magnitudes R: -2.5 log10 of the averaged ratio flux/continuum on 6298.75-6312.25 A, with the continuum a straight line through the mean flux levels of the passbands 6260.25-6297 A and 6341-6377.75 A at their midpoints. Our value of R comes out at -0.08 mag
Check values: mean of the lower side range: 7.93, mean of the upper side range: 8.32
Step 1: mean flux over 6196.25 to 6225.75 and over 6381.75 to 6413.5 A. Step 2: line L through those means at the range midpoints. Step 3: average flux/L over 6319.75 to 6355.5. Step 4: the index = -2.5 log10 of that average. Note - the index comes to -0.16 mag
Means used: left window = 7.08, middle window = 8.84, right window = 7.85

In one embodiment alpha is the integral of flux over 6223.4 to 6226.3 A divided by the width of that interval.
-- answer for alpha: 7.08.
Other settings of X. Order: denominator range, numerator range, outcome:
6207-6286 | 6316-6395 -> 1.17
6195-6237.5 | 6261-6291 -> 1.12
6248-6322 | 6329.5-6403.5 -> 1.04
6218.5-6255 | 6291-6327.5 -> 1.24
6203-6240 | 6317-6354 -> 1.27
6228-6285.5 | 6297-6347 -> 1.21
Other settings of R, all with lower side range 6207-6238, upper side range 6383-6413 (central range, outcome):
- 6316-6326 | -0.21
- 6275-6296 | -0.10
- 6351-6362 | -0.12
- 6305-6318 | -0.18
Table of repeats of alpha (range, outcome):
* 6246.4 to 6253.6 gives 7.27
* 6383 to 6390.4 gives 7.62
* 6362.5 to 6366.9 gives 7.77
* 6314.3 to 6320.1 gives 9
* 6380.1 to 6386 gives 7.66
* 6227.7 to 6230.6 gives 7.62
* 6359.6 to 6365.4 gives 7.75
